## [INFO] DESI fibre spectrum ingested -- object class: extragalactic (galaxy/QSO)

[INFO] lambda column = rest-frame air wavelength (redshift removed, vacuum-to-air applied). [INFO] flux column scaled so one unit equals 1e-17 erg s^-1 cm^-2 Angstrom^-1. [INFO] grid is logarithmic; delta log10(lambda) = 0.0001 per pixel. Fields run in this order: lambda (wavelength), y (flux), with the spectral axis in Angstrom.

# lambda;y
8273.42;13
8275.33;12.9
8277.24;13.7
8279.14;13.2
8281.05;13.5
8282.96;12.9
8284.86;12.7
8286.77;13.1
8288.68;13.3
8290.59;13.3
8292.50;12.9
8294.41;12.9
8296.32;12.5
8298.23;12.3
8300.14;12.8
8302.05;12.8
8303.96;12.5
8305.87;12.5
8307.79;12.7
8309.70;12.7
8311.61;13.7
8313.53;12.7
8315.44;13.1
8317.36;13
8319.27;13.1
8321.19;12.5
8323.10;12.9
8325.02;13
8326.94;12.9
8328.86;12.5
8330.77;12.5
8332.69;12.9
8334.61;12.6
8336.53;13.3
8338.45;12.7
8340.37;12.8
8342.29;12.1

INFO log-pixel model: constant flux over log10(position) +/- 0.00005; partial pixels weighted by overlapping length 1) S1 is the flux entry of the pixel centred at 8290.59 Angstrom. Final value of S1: 13.3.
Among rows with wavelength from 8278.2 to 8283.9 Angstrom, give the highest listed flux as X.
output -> 13.5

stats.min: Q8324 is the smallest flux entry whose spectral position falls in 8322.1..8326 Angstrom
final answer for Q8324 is 12.9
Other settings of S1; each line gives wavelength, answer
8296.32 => 12.5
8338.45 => 12.7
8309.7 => 12.7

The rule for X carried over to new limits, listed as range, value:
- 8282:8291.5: 13.3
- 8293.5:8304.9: 12.9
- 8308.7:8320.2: 13.7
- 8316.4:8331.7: 13.1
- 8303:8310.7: 12.7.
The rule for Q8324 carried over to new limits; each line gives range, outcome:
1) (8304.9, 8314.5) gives 12.5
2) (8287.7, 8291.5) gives 13.3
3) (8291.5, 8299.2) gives 12.3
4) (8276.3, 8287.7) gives 12.7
